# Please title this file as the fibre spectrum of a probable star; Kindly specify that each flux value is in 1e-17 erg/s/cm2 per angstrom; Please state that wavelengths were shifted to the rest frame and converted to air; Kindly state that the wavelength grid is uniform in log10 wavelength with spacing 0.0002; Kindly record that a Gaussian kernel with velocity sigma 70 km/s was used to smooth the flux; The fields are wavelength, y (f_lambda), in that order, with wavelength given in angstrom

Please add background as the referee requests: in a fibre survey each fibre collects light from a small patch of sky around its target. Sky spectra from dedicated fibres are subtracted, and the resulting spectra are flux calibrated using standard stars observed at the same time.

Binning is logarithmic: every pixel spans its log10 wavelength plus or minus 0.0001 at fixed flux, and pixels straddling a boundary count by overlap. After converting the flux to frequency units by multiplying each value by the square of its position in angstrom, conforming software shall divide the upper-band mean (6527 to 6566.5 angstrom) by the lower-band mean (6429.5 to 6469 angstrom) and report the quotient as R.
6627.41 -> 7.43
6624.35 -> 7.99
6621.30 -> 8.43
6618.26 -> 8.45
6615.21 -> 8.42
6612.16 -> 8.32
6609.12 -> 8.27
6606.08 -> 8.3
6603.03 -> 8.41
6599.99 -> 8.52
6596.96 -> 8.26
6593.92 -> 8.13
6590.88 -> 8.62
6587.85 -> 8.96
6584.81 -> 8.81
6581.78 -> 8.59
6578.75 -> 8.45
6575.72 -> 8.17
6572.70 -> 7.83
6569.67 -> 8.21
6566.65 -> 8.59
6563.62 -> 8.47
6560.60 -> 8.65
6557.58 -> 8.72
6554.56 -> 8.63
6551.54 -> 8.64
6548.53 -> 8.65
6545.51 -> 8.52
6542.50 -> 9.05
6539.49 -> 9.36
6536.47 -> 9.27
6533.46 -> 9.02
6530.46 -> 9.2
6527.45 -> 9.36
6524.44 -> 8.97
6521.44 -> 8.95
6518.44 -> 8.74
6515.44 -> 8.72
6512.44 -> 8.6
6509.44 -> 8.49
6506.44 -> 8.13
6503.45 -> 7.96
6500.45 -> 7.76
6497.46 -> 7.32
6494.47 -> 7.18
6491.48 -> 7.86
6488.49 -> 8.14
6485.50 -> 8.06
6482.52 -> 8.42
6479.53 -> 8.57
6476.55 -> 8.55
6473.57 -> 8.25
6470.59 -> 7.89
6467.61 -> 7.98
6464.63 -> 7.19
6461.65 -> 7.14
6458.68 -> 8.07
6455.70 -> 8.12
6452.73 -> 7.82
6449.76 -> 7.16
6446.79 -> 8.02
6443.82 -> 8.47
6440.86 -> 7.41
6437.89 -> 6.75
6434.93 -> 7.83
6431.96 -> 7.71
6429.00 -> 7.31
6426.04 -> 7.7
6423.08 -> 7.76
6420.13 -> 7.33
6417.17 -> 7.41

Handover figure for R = 1.2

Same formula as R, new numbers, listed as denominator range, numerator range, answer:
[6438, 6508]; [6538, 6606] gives 1.12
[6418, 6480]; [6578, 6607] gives 1.15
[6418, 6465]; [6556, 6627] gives 1.15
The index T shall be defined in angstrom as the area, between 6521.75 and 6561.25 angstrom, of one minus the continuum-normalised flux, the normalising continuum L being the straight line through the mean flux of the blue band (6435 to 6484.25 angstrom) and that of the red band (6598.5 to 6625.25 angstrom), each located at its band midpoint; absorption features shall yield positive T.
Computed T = -3.9 angstrom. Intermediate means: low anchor 7.86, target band 8.93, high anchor 8.35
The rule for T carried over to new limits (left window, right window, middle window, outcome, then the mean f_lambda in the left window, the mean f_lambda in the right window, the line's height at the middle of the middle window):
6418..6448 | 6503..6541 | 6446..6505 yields 2.4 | 7.62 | 8.85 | 8.21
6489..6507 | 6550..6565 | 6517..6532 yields -1.7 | 7.7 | 8.63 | 8.12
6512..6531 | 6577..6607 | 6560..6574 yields 0.5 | 8.94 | 8.5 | 8.66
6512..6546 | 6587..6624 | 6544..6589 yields 1.0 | 9.01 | 8.4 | 8.71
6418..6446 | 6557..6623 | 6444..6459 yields -0.3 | 7.59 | 8.43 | 7.7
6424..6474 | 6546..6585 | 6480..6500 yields 0.2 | 7.68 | 8.48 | 7.96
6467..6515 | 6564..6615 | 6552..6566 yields -0.5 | 8.09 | 8.4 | 8.31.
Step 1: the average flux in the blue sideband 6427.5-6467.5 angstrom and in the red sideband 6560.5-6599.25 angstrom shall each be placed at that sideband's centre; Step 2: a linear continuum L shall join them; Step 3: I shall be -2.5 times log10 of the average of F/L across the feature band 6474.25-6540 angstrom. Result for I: -0.06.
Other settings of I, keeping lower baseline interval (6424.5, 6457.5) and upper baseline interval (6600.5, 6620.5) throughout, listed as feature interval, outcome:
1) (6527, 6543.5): -0.14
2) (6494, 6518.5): -0.02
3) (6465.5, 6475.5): -0.03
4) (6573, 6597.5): -0.03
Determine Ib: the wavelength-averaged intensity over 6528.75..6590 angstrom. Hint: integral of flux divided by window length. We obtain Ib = 8.69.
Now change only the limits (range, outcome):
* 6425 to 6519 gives 7.91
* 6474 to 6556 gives 8.52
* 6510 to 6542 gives 9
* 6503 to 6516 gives 8.39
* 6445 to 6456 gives 7.76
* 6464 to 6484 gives 8.16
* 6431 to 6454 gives 7.64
